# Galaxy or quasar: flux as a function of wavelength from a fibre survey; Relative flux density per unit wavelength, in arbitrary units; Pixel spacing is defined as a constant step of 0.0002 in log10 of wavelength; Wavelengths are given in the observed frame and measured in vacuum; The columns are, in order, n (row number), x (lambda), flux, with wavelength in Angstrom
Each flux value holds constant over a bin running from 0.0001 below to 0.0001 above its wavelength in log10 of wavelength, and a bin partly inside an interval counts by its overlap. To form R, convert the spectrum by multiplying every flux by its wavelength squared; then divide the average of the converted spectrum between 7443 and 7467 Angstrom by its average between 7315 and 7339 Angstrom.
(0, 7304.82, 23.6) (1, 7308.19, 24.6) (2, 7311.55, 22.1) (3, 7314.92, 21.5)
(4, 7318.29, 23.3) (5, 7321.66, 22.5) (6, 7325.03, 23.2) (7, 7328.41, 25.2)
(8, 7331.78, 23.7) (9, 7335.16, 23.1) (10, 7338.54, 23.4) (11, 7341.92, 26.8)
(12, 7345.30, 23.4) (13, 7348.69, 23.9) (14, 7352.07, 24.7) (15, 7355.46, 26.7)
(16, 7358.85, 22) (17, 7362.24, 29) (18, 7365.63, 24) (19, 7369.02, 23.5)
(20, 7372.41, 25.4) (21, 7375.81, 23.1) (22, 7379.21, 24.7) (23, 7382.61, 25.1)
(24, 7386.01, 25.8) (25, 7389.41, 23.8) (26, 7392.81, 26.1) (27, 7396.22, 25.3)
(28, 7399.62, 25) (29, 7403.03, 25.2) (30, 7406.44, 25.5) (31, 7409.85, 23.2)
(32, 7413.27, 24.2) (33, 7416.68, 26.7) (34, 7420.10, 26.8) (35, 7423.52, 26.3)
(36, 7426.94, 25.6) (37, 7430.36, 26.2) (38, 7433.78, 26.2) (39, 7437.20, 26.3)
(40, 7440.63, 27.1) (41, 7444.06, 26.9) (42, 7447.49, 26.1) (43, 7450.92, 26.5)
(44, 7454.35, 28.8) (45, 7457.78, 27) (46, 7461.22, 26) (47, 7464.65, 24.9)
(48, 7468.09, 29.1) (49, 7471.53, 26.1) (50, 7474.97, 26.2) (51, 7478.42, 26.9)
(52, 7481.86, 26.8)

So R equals 1.18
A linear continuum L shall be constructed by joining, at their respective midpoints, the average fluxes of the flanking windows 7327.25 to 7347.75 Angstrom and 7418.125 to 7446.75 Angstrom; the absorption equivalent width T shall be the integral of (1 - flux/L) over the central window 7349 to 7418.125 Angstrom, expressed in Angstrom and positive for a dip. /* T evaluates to 1.0 Angstrom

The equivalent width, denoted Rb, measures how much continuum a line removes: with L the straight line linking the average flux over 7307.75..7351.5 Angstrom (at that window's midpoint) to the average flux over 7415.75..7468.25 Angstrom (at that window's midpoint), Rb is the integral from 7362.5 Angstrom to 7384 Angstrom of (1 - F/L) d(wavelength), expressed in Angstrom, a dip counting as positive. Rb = 0.1 Angstrom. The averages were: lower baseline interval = 23.6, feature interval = 24.6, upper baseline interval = 26.6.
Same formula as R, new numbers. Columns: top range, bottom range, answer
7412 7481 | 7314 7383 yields 1.12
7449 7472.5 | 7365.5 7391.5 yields 1.13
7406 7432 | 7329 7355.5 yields 1.07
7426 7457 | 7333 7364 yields 1.11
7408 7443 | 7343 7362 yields 1.07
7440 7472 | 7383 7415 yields 1.10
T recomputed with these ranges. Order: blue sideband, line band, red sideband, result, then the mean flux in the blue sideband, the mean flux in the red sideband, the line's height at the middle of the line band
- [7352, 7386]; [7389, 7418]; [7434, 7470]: 0.74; 24.9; 26.8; 25.7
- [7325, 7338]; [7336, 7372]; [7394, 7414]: -0.89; 23.8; 24.8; 24.1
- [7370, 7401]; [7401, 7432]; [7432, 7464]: 0.34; 24.9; 26.7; 25.8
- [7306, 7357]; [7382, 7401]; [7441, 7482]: 0.01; 23.9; 26.8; 25.2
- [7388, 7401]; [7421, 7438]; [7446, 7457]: 0.14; 25.1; 27.2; 26.4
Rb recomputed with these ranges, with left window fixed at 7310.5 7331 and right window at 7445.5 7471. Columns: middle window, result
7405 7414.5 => 0.5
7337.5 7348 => -0.4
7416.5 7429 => -0.2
